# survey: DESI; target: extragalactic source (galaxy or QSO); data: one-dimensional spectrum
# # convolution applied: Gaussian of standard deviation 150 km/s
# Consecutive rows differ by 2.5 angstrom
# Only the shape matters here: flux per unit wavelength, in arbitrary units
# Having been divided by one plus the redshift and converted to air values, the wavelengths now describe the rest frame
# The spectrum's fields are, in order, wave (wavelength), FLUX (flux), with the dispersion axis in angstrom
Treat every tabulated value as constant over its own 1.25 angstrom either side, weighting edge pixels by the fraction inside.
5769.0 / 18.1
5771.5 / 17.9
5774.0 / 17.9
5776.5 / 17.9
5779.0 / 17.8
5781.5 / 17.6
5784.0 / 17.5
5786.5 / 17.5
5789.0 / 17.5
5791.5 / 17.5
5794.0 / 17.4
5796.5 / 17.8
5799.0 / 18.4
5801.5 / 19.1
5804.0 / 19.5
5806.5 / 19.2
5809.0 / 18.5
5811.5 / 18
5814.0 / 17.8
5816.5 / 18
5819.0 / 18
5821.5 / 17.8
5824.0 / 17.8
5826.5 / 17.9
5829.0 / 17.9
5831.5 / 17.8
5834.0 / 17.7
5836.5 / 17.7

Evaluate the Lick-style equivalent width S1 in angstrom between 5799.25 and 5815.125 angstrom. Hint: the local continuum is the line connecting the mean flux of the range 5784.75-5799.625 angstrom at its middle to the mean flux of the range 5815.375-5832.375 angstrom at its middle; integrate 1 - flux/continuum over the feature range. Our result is -0.8 angstrom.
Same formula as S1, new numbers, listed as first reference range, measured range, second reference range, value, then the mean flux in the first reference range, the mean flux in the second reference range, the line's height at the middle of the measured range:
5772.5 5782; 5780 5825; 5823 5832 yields -0.54 angstrom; 17.8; 17.9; 17.8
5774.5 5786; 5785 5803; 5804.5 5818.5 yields 0.08 angstrom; 17.7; 18.3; 18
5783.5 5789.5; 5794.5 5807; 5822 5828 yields -0.75 angstrom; 17.5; 17.8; 17.6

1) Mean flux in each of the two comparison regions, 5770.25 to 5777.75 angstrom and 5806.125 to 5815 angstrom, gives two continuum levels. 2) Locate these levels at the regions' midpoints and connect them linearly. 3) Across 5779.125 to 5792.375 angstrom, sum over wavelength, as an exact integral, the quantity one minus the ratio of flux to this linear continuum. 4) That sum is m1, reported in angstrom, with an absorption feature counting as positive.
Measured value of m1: 0.4 angstrom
